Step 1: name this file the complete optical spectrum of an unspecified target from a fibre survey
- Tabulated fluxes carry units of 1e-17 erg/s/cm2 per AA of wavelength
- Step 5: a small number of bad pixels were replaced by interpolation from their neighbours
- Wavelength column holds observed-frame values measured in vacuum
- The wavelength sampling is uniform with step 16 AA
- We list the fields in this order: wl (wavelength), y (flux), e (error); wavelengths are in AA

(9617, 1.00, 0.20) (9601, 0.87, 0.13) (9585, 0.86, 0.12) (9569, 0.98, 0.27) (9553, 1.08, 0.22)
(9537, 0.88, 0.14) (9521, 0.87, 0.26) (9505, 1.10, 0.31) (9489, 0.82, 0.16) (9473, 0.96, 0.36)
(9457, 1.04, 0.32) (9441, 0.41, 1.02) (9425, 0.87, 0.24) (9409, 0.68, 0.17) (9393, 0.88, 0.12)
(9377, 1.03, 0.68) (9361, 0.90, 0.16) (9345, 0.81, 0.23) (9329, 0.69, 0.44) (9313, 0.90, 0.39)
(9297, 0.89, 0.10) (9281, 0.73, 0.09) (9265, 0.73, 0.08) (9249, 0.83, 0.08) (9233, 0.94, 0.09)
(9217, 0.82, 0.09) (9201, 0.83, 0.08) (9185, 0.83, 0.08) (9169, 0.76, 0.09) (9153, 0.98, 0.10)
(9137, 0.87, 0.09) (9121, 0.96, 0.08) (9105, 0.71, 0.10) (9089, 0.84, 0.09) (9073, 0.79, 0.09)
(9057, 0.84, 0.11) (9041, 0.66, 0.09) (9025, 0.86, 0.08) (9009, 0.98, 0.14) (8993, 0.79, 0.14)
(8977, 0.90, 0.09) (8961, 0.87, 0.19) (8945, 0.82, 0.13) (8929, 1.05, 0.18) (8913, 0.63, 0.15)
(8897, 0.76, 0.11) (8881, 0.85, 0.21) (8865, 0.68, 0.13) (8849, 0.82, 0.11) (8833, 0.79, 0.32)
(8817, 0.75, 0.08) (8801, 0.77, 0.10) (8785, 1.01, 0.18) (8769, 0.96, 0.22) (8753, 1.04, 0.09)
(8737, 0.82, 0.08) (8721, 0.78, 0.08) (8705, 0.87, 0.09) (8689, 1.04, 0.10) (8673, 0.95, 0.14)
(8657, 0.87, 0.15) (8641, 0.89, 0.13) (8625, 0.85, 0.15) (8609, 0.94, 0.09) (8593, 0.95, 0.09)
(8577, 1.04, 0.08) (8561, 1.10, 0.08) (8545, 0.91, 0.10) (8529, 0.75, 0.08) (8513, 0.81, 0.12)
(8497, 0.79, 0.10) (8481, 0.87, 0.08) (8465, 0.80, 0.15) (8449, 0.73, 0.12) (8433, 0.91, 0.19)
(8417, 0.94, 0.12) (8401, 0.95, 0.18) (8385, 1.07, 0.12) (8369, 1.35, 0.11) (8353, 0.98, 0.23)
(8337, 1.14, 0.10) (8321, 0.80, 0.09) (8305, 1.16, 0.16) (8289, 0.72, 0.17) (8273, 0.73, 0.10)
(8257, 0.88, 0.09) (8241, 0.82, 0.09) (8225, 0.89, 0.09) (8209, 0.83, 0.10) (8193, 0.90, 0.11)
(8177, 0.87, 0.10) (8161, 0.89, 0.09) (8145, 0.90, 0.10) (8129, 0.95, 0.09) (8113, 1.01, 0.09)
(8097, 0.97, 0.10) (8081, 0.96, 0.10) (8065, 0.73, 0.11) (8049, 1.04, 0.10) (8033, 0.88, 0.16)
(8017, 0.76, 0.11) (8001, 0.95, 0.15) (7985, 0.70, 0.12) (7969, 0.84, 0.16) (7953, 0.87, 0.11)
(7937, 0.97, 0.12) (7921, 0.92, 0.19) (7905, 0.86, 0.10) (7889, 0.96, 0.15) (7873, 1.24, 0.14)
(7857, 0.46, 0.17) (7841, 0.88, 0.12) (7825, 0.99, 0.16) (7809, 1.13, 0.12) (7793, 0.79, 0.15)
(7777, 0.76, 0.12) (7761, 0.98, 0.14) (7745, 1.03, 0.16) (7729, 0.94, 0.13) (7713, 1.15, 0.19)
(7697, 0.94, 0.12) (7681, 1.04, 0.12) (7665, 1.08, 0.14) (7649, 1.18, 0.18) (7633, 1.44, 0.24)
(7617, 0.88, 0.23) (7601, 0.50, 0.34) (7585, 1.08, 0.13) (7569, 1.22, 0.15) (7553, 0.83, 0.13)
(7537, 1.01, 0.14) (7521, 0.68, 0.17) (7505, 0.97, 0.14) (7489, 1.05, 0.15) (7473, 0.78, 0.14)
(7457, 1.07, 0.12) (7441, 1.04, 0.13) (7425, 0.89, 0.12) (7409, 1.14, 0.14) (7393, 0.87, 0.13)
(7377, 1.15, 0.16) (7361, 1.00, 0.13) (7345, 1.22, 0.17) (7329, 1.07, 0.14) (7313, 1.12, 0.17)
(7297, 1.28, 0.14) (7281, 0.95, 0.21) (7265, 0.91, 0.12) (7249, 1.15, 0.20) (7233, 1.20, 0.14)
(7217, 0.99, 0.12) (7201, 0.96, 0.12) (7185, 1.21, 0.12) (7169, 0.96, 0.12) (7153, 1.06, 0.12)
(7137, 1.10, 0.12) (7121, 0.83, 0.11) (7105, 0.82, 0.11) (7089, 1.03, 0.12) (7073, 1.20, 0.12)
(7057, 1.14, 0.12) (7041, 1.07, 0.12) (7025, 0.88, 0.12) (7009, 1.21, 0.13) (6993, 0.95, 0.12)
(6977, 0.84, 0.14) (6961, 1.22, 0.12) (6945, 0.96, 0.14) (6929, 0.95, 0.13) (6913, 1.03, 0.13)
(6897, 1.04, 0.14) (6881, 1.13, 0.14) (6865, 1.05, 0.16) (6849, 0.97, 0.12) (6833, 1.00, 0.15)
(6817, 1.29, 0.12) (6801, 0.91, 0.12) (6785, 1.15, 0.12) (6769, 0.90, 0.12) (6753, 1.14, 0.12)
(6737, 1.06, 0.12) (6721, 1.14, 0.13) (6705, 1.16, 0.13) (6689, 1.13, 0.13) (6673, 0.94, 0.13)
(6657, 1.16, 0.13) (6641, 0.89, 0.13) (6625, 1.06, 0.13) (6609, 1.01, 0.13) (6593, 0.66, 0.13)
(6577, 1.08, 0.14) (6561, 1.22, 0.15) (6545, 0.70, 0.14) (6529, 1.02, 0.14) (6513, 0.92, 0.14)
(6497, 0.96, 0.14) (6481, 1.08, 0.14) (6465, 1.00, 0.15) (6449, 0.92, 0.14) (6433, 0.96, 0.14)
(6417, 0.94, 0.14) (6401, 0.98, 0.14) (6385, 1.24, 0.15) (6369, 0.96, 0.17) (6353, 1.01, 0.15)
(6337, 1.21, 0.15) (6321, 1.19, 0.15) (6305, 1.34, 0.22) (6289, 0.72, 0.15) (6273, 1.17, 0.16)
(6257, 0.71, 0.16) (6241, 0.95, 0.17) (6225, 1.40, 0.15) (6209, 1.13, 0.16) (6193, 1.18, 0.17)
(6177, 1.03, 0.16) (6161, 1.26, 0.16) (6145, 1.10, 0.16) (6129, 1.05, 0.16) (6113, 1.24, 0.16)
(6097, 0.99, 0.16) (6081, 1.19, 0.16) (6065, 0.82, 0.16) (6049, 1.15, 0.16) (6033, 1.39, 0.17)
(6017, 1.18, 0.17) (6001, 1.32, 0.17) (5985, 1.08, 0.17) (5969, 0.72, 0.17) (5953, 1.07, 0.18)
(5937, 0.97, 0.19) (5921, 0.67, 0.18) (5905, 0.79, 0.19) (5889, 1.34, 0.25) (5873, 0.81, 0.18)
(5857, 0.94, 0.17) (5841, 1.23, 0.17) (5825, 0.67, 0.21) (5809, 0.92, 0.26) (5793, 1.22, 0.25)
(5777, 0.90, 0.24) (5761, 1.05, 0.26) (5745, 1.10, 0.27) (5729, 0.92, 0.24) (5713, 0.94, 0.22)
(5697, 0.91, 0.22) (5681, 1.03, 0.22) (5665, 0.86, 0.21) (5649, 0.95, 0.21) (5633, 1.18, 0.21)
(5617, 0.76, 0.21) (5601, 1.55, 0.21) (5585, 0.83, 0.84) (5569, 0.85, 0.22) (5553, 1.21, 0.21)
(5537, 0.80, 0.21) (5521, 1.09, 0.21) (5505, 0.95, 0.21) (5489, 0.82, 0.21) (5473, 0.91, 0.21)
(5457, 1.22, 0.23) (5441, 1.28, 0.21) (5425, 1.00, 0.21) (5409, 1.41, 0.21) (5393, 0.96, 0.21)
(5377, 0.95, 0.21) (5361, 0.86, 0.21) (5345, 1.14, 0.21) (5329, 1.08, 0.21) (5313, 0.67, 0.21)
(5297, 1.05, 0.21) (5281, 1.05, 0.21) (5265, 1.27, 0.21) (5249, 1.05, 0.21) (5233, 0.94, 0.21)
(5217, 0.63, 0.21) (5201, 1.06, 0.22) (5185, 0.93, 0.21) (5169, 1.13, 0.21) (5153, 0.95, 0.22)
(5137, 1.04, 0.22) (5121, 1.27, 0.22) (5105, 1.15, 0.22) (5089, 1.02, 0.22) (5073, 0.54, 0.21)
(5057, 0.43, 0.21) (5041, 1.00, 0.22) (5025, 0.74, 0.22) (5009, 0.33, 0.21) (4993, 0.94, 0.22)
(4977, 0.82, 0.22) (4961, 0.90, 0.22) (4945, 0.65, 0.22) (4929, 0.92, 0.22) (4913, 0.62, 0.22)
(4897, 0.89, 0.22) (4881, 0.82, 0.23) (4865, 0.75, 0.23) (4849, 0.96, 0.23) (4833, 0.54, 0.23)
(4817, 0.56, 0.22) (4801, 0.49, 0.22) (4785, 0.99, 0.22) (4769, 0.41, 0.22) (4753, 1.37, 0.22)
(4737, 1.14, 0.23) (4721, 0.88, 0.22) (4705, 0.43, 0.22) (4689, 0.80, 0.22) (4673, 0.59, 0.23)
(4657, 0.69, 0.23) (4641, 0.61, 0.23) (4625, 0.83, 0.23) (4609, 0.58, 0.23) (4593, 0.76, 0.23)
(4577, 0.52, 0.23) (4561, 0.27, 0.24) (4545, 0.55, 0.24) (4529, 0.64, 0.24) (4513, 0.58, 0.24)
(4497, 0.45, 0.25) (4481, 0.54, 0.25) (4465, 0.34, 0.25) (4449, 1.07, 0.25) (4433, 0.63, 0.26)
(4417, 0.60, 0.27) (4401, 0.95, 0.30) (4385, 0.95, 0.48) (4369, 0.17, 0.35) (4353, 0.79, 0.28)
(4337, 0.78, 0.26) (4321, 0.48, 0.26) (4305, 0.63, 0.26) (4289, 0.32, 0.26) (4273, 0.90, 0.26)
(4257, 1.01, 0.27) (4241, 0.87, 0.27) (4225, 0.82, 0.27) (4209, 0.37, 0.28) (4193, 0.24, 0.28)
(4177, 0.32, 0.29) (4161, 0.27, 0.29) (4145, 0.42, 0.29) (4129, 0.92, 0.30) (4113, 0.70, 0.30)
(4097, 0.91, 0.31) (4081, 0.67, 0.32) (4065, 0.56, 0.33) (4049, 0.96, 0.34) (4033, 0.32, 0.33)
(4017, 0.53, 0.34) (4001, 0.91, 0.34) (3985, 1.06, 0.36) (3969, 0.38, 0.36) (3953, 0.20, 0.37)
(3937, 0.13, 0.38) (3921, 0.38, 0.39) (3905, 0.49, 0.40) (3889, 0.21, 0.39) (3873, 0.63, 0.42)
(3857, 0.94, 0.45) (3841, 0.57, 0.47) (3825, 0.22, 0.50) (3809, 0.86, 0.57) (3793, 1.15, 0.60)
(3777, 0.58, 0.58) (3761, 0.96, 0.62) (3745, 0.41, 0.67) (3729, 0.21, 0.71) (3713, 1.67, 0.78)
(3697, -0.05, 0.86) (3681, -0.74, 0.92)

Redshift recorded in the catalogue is 0.274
